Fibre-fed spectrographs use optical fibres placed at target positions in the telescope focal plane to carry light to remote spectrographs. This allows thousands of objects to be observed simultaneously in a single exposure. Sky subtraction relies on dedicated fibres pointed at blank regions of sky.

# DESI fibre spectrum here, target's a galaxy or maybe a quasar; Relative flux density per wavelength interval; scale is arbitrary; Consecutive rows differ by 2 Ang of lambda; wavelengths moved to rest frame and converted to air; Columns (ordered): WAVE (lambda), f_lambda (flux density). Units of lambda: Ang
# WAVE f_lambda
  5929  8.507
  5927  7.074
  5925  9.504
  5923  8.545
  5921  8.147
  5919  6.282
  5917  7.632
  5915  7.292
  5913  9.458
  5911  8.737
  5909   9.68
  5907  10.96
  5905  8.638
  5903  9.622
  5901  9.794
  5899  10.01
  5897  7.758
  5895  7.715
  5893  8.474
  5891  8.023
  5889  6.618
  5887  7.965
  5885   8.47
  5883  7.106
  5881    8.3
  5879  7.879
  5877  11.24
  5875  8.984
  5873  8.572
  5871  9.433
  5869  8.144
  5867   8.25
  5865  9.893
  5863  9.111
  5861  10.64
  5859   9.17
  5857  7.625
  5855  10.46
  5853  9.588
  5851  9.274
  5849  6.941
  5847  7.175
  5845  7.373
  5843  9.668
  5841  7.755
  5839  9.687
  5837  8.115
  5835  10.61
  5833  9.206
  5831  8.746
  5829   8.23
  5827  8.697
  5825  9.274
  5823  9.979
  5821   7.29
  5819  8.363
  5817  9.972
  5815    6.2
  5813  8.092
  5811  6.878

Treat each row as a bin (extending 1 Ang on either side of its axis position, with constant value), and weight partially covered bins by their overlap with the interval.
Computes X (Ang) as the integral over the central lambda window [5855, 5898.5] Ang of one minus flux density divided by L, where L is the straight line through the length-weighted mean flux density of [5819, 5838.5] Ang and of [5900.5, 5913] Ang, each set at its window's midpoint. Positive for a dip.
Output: 3.24 Ang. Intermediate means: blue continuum 8.9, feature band 8.6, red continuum 9.55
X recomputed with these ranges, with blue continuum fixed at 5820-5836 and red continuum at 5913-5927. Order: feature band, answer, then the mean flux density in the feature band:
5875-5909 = -1.8 Ang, 8.7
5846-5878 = -1.6 Ang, 9.03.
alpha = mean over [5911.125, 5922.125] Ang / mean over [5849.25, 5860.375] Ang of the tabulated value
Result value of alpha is 0.86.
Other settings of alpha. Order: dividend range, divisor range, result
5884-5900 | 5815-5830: 0.94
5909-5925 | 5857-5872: 0.90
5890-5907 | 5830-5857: 1.01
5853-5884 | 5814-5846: 1.04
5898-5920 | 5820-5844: 1.00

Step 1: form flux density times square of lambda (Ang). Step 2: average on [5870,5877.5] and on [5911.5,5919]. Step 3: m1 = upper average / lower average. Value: 0.9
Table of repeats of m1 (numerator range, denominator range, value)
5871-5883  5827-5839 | 1.00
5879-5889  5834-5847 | 0.91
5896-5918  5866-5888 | 1.07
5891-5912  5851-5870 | 1.00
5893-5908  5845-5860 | 1.09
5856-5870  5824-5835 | 1.01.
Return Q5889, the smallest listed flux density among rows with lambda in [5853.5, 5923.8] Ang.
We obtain 6.282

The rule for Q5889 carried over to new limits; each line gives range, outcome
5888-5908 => 6.618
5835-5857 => 6.941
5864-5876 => 8.144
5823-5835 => 8.23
